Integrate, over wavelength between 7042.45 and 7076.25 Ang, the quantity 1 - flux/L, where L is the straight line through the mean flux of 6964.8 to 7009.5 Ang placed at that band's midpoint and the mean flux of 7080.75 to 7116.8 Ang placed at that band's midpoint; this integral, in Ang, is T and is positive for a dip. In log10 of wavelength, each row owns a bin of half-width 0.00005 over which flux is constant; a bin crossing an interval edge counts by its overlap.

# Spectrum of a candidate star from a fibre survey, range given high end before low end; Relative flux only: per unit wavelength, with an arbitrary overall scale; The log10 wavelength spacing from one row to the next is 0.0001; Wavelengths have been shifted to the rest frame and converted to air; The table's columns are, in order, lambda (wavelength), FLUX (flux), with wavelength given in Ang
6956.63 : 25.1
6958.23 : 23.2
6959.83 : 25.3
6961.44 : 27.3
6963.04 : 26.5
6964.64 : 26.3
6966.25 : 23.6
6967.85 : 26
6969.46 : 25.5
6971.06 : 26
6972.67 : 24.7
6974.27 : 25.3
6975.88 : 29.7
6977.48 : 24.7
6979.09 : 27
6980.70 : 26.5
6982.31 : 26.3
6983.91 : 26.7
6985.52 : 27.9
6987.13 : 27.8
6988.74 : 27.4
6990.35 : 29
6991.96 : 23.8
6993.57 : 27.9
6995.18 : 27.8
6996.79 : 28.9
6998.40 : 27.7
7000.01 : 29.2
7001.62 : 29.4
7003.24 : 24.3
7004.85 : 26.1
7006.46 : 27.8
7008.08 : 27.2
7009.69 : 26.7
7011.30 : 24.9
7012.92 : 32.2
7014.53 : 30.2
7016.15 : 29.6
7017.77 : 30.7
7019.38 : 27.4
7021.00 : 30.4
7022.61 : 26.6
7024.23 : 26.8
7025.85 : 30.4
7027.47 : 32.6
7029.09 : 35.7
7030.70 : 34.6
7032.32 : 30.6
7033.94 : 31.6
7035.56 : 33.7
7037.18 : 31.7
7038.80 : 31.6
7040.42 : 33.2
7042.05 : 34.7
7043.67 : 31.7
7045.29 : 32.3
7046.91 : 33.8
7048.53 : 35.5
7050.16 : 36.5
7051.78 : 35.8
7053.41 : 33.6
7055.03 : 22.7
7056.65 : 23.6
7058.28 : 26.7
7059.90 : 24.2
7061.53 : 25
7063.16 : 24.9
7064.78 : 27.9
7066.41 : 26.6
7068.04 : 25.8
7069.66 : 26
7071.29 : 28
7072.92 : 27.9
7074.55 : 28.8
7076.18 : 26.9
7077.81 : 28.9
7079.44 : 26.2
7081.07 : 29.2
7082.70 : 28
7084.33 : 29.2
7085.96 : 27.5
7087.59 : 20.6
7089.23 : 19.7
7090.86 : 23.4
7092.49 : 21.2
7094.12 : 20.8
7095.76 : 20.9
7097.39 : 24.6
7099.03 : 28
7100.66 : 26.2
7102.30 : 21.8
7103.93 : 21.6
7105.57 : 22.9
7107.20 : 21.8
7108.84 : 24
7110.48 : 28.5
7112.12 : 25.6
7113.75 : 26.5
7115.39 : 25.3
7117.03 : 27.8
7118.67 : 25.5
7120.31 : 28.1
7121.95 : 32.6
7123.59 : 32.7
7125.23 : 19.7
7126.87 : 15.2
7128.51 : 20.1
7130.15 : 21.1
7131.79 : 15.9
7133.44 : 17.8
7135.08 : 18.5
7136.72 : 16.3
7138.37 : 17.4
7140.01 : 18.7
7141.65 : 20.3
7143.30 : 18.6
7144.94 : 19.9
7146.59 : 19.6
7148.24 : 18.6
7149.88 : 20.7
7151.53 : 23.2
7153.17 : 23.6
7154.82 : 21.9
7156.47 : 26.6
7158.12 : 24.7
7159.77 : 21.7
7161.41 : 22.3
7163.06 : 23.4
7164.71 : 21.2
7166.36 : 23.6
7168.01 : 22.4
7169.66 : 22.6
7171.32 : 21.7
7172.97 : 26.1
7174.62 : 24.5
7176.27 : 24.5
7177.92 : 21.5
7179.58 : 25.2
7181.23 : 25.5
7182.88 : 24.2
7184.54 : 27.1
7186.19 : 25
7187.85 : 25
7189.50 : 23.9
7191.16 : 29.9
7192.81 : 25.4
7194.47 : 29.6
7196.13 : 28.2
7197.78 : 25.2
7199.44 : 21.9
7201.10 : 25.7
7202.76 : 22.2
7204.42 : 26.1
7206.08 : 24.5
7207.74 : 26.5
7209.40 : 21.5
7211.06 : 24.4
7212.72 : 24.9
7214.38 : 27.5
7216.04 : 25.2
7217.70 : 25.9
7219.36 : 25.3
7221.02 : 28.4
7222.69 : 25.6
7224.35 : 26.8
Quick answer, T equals -4.8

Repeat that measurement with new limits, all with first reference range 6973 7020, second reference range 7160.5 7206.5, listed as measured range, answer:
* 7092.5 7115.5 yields 1.6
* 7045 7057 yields -2.4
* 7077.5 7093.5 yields 0.6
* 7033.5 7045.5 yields -2.6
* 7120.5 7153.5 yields 6.1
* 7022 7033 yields -1.7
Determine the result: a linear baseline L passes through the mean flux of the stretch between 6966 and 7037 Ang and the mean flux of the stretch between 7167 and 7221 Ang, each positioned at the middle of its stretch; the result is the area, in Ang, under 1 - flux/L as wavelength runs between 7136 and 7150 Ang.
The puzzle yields 3.8 Ang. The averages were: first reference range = 28.2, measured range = 18.8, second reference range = 25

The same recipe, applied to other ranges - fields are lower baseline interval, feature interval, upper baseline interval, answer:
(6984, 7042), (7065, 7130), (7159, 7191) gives 3.1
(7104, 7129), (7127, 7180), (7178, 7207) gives 8.3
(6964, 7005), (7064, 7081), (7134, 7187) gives -2.0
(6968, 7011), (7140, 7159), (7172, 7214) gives 3.0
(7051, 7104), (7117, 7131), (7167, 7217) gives 0.5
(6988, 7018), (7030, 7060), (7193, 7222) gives -4.7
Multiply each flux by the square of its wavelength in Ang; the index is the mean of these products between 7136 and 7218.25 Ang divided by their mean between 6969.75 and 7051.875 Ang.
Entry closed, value 0.84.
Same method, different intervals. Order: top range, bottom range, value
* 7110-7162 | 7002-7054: 0.74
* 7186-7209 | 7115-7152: 1.22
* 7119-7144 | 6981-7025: 0.78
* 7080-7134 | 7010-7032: 0.82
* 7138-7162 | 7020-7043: 0.69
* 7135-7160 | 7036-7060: 0.68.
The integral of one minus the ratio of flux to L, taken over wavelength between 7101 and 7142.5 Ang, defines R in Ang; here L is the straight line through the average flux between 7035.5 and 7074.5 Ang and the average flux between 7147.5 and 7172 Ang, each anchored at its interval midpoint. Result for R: 4.2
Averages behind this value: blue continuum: 29.6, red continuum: 22.6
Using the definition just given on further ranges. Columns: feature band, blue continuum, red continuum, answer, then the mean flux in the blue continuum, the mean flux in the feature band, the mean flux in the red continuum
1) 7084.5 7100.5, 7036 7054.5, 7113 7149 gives 2.13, 33.5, 23.4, 21.6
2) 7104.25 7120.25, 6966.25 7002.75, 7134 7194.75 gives -0.91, 27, 25.3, 22.8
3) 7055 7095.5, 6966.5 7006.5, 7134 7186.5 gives -1.81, 26.9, 25.6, 22.2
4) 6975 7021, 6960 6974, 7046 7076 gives -1.89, 25.7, 27.7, 28.5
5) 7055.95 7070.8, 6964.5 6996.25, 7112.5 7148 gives -1.13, 26.5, 25.7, 21.8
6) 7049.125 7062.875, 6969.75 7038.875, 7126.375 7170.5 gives -1.49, 28.5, 28.5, 20.6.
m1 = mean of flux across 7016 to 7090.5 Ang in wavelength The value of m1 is 29.2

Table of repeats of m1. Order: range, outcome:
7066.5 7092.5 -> 26.2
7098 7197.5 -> 23.4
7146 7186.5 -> 23.3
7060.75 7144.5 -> 24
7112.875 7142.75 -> 22.2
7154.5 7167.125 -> 23.2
